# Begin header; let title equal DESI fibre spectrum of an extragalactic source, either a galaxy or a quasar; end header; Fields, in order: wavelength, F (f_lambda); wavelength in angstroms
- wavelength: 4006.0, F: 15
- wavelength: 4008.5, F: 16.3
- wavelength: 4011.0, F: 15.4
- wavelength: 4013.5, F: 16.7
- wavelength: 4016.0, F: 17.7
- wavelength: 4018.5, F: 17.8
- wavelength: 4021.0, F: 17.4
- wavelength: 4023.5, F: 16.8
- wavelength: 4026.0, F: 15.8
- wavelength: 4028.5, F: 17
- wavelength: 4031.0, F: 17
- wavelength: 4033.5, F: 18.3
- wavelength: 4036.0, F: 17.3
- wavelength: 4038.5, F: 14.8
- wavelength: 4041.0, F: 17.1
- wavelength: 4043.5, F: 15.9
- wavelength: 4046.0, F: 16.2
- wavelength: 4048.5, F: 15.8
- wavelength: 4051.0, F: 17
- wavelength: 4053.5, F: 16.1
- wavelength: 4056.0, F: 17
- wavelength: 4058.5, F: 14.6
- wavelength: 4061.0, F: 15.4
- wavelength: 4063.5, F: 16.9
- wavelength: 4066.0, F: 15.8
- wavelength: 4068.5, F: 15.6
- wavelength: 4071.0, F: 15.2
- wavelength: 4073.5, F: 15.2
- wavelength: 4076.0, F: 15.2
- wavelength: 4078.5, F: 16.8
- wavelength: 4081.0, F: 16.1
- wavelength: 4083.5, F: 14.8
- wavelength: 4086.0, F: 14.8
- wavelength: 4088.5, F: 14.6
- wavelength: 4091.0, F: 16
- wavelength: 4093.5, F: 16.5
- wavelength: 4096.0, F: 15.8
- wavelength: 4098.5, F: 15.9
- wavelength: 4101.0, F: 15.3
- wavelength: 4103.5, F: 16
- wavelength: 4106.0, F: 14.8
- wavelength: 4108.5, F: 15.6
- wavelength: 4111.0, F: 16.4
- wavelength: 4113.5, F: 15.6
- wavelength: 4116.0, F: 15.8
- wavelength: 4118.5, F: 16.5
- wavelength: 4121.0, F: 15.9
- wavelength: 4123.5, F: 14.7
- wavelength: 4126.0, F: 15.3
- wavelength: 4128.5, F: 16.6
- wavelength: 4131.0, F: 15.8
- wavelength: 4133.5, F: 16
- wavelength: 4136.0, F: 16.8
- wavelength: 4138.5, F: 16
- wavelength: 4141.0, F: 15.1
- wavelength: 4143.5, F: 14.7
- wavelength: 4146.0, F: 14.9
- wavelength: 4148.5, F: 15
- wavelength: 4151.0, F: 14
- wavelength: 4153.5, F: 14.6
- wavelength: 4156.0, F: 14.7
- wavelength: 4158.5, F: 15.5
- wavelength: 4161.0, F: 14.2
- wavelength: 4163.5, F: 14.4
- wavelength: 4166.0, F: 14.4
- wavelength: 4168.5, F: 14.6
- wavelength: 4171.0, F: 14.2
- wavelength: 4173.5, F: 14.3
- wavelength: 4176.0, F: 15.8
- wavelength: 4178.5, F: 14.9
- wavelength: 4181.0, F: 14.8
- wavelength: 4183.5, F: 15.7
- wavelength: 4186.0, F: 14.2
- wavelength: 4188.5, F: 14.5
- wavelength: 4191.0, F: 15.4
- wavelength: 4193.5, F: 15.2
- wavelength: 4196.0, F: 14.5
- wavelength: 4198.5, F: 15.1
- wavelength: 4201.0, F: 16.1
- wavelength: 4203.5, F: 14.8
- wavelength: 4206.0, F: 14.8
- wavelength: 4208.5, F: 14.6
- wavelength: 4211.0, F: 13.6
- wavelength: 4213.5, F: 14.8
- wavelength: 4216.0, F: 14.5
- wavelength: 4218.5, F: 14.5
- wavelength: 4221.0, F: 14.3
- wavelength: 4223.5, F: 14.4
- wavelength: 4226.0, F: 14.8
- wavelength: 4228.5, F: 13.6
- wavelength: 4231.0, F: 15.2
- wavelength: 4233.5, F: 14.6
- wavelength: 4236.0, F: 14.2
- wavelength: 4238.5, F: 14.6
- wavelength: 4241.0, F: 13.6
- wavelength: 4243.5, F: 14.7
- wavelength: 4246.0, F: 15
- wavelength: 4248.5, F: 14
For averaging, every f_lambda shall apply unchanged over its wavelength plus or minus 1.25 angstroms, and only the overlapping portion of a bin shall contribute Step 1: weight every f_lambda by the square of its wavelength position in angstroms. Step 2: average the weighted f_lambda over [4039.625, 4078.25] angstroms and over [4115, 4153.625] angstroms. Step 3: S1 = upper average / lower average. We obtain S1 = 1.01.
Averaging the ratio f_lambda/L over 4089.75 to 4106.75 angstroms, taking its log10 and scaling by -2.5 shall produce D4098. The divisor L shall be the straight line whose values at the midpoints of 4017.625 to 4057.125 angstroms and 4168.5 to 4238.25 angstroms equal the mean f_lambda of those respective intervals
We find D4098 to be 0.01 mag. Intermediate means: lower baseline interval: 16.7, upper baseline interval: 14.7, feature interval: 15.8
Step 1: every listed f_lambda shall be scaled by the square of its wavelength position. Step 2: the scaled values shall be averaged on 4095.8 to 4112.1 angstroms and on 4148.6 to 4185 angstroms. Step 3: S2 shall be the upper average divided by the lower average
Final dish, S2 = 0.97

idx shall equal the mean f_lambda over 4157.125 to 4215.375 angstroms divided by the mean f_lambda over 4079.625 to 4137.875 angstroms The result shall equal 0.94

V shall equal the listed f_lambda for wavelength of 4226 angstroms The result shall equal 14.8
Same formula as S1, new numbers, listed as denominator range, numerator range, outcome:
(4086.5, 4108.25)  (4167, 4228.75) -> 0.99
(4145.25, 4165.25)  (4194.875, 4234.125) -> 1.03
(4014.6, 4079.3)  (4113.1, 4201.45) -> 0.98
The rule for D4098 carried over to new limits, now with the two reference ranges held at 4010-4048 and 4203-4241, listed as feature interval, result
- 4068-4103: 0.034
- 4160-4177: 0.040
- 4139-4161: 0.035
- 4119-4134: -0.011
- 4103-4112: 0.010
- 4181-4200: -0.009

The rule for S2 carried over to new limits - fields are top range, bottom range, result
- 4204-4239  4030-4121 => 0.97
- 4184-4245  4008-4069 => 0.97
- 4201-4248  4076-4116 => 0.99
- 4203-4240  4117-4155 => 0.98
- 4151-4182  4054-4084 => 0.98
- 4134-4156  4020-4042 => 0.95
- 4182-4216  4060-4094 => 1.01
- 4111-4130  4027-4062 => 1.00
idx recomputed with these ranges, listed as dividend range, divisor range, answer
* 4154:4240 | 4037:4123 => 0.93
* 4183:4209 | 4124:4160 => 0.98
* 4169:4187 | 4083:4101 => 0.96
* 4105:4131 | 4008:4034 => 0.93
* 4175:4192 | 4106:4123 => 0.95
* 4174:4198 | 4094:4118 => 0.95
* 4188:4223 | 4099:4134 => 0.94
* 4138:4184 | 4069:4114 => 0.95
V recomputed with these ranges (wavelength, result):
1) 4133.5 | 16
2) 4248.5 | 14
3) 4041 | 17.1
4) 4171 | 14.2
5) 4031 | 17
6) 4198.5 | 15.1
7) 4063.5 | 16.9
